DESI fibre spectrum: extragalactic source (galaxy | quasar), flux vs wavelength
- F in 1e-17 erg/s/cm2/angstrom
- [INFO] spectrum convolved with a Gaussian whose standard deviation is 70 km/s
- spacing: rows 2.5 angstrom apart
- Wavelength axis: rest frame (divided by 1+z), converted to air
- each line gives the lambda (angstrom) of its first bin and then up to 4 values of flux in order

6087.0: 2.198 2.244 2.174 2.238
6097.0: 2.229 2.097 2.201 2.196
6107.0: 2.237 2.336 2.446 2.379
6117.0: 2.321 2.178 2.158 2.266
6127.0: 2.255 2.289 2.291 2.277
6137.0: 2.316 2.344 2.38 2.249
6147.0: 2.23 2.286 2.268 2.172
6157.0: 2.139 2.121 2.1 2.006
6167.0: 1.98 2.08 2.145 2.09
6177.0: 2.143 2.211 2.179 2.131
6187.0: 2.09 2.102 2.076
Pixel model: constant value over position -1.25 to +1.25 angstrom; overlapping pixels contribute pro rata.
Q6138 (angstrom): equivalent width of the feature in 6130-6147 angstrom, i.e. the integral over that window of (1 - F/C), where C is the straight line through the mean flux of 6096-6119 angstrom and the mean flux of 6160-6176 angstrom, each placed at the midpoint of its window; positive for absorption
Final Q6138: -1.06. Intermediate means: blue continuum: 2.27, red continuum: 2.07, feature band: 2.3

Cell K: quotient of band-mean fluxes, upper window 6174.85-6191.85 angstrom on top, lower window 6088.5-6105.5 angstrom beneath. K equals 0.97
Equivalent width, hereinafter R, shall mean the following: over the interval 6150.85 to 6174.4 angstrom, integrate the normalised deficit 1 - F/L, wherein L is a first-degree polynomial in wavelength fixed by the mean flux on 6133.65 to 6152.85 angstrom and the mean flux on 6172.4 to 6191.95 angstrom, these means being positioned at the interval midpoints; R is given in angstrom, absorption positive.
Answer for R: 1.10 angstrom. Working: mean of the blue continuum 2.29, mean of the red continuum 2.13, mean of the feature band 2.11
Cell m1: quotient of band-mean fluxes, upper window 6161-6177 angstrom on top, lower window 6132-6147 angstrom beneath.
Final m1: 0.9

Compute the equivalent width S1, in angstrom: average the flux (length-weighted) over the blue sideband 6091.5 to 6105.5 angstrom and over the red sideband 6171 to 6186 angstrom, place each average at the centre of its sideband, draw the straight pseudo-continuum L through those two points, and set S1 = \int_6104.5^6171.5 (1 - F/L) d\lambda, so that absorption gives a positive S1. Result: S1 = -1.9 angstrom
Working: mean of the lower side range 2.19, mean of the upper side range 2.15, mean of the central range 2.23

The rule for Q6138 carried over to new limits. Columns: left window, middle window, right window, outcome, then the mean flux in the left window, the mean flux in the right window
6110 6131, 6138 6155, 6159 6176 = -0.87 angstrom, 2.29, 2.07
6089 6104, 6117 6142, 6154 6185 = -1.33 angstrom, 2.19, 2.11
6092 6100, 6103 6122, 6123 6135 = -0.47 angstrom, 2.19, 2.27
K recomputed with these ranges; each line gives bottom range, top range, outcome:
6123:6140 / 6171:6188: 0.94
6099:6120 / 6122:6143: 1.01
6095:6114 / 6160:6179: 0.93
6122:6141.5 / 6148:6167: 0.94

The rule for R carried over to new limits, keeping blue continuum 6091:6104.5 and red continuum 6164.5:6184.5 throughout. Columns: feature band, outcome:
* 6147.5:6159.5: -0.4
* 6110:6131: -1.2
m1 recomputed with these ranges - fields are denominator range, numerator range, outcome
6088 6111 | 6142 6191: 0.97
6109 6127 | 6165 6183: 0.92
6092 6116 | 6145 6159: 0.98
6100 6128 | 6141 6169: 0.96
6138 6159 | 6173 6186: 0.95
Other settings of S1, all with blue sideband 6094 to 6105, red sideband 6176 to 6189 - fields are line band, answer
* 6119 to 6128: -0.2 angstrom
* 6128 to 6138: -0.5 angstrom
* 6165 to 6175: 0.4 angstrom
